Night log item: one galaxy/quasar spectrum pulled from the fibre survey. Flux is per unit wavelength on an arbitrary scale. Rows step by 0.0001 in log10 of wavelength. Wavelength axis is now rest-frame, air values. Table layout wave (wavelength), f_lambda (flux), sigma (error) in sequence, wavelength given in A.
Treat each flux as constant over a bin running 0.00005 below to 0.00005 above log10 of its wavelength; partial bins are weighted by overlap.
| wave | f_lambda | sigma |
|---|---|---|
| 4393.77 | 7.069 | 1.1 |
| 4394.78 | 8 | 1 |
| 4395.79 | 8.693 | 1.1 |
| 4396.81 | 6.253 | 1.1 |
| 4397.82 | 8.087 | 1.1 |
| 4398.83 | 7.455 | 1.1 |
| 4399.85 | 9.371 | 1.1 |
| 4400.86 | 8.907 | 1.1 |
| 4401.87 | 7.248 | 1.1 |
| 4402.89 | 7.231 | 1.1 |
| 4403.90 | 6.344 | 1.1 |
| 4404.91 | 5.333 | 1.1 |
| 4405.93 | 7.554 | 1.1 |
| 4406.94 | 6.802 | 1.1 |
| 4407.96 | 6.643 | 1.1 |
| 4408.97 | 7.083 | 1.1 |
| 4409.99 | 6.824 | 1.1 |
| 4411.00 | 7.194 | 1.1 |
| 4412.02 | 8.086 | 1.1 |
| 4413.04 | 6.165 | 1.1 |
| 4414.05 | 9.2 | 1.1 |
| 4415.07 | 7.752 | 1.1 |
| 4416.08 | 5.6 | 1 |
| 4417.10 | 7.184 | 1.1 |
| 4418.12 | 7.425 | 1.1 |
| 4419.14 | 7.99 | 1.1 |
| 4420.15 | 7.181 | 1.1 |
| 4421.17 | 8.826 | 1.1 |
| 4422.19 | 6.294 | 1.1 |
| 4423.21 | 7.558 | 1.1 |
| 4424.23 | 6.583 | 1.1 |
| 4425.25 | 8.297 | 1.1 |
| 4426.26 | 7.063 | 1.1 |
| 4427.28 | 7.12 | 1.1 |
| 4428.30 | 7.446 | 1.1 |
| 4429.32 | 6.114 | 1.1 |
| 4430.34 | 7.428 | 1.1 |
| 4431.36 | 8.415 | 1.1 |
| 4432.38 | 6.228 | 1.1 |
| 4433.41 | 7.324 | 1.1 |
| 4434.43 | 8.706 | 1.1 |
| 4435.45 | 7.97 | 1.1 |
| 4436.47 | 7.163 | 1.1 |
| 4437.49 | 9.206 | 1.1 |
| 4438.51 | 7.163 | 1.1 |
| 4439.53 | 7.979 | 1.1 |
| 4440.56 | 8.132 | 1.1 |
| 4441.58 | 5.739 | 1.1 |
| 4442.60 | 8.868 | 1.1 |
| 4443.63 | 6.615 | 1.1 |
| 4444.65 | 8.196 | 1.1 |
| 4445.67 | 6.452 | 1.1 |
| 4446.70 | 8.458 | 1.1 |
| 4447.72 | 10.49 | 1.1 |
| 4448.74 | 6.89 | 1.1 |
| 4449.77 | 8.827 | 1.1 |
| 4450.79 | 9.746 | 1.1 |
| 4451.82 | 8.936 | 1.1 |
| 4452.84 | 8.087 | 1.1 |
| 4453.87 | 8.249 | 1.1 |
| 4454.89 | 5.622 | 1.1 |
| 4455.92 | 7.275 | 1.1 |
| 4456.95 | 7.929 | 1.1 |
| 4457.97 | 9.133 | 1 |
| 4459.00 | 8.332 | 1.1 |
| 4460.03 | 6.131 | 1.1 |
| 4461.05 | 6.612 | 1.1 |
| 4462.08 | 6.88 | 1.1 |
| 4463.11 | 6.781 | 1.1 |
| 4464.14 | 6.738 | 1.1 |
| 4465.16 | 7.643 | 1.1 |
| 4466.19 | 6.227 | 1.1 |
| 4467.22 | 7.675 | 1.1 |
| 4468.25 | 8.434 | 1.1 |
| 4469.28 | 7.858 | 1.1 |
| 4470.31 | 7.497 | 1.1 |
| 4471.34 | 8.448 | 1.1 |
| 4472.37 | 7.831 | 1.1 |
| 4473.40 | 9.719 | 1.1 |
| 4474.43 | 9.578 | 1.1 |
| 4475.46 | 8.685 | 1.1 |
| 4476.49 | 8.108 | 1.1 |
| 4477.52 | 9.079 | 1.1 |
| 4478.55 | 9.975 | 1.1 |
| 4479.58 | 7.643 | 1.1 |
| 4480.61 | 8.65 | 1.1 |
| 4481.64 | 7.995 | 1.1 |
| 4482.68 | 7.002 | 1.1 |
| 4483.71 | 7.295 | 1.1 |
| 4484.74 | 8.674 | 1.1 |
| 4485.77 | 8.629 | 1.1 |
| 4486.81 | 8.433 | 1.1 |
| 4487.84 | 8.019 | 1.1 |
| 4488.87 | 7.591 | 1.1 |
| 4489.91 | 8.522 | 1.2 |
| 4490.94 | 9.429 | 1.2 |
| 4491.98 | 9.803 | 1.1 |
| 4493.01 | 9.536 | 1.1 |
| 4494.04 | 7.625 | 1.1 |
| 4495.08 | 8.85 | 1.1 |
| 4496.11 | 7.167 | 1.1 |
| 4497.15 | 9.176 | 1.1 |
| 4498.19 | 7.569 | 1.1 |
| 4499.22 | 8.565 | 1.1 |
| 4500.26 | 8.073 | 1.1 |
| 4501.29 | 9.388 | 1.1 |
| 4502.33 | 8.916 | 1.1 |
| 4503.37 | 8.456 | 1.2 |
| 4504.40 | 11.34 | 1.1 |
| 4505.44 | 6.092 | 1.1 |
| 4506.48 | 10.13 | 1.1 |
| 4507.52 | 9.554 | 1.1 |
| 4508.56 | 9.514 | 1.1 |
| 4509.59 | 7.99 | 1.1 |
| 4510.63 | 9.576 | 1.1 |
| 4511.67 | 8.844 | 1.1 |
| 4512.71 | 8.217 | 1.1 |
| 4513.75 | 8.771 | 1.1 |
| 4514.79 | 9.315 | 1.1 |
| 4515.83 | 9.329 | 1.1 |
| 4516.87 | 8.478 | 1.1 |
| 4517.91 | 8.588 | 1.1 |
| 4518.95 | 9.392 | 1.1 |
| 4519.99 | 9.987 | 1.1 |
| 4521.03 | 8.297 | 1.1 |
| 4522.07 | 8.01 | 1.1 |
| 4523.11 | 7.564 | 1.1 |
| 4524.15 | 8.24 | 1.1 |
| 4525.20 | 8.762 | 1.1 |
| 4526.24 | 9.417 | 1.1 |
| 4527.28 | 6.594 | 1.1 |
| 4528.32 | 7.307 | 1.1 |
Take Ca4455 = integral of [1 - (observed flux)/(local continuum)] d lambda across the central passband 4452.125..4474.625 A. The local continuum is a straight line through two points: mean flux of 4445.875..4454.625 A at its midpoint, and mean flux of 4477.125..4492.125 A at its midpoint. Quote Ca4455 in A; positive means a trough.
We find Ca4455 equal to 2.2 A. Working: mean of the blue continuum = 8.55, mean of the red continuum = 8.41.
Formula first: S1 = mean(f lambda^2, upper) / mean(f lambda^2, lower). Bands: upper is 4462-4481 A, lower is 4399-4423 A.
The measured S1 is 1.1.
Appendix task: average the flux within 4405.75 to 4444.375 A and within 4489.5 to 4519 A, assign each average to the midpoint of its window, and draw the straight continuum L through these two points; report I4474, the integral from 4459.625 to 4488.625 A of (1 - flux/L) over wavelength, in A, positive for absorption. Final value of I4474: 1.22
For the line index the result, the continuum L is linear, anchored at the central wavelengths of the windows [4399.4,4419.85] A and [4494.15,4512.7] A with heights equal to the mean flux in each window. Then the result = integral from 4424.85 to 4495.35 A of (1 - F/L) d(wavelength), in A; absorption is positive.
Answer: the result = 1.0 A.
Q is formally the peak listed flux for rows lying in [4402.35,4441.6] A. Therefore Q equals 9.206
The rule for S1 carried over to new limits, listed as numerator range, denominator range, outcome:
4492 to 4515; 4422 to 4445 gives 1.21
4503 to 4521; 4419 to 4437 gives 1.26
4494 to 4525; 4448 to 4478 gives 1.12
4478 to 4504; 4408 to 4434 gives 1.20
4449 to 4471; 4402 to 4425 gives 1.09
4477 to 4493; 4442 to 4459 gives 1.06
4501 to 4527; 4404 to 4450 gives 1.24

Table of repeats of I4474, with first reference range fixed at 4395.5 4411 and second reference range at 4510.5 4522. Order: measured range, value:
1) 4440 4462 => 0.4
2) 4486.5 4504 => 0.1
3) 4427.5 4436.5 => 0.3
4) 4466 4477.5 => 0.0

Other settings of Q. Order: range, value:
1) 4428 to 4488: 10.49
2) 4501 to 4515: 11.34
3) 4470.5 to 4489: 9.975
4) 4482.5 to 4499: 9.803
